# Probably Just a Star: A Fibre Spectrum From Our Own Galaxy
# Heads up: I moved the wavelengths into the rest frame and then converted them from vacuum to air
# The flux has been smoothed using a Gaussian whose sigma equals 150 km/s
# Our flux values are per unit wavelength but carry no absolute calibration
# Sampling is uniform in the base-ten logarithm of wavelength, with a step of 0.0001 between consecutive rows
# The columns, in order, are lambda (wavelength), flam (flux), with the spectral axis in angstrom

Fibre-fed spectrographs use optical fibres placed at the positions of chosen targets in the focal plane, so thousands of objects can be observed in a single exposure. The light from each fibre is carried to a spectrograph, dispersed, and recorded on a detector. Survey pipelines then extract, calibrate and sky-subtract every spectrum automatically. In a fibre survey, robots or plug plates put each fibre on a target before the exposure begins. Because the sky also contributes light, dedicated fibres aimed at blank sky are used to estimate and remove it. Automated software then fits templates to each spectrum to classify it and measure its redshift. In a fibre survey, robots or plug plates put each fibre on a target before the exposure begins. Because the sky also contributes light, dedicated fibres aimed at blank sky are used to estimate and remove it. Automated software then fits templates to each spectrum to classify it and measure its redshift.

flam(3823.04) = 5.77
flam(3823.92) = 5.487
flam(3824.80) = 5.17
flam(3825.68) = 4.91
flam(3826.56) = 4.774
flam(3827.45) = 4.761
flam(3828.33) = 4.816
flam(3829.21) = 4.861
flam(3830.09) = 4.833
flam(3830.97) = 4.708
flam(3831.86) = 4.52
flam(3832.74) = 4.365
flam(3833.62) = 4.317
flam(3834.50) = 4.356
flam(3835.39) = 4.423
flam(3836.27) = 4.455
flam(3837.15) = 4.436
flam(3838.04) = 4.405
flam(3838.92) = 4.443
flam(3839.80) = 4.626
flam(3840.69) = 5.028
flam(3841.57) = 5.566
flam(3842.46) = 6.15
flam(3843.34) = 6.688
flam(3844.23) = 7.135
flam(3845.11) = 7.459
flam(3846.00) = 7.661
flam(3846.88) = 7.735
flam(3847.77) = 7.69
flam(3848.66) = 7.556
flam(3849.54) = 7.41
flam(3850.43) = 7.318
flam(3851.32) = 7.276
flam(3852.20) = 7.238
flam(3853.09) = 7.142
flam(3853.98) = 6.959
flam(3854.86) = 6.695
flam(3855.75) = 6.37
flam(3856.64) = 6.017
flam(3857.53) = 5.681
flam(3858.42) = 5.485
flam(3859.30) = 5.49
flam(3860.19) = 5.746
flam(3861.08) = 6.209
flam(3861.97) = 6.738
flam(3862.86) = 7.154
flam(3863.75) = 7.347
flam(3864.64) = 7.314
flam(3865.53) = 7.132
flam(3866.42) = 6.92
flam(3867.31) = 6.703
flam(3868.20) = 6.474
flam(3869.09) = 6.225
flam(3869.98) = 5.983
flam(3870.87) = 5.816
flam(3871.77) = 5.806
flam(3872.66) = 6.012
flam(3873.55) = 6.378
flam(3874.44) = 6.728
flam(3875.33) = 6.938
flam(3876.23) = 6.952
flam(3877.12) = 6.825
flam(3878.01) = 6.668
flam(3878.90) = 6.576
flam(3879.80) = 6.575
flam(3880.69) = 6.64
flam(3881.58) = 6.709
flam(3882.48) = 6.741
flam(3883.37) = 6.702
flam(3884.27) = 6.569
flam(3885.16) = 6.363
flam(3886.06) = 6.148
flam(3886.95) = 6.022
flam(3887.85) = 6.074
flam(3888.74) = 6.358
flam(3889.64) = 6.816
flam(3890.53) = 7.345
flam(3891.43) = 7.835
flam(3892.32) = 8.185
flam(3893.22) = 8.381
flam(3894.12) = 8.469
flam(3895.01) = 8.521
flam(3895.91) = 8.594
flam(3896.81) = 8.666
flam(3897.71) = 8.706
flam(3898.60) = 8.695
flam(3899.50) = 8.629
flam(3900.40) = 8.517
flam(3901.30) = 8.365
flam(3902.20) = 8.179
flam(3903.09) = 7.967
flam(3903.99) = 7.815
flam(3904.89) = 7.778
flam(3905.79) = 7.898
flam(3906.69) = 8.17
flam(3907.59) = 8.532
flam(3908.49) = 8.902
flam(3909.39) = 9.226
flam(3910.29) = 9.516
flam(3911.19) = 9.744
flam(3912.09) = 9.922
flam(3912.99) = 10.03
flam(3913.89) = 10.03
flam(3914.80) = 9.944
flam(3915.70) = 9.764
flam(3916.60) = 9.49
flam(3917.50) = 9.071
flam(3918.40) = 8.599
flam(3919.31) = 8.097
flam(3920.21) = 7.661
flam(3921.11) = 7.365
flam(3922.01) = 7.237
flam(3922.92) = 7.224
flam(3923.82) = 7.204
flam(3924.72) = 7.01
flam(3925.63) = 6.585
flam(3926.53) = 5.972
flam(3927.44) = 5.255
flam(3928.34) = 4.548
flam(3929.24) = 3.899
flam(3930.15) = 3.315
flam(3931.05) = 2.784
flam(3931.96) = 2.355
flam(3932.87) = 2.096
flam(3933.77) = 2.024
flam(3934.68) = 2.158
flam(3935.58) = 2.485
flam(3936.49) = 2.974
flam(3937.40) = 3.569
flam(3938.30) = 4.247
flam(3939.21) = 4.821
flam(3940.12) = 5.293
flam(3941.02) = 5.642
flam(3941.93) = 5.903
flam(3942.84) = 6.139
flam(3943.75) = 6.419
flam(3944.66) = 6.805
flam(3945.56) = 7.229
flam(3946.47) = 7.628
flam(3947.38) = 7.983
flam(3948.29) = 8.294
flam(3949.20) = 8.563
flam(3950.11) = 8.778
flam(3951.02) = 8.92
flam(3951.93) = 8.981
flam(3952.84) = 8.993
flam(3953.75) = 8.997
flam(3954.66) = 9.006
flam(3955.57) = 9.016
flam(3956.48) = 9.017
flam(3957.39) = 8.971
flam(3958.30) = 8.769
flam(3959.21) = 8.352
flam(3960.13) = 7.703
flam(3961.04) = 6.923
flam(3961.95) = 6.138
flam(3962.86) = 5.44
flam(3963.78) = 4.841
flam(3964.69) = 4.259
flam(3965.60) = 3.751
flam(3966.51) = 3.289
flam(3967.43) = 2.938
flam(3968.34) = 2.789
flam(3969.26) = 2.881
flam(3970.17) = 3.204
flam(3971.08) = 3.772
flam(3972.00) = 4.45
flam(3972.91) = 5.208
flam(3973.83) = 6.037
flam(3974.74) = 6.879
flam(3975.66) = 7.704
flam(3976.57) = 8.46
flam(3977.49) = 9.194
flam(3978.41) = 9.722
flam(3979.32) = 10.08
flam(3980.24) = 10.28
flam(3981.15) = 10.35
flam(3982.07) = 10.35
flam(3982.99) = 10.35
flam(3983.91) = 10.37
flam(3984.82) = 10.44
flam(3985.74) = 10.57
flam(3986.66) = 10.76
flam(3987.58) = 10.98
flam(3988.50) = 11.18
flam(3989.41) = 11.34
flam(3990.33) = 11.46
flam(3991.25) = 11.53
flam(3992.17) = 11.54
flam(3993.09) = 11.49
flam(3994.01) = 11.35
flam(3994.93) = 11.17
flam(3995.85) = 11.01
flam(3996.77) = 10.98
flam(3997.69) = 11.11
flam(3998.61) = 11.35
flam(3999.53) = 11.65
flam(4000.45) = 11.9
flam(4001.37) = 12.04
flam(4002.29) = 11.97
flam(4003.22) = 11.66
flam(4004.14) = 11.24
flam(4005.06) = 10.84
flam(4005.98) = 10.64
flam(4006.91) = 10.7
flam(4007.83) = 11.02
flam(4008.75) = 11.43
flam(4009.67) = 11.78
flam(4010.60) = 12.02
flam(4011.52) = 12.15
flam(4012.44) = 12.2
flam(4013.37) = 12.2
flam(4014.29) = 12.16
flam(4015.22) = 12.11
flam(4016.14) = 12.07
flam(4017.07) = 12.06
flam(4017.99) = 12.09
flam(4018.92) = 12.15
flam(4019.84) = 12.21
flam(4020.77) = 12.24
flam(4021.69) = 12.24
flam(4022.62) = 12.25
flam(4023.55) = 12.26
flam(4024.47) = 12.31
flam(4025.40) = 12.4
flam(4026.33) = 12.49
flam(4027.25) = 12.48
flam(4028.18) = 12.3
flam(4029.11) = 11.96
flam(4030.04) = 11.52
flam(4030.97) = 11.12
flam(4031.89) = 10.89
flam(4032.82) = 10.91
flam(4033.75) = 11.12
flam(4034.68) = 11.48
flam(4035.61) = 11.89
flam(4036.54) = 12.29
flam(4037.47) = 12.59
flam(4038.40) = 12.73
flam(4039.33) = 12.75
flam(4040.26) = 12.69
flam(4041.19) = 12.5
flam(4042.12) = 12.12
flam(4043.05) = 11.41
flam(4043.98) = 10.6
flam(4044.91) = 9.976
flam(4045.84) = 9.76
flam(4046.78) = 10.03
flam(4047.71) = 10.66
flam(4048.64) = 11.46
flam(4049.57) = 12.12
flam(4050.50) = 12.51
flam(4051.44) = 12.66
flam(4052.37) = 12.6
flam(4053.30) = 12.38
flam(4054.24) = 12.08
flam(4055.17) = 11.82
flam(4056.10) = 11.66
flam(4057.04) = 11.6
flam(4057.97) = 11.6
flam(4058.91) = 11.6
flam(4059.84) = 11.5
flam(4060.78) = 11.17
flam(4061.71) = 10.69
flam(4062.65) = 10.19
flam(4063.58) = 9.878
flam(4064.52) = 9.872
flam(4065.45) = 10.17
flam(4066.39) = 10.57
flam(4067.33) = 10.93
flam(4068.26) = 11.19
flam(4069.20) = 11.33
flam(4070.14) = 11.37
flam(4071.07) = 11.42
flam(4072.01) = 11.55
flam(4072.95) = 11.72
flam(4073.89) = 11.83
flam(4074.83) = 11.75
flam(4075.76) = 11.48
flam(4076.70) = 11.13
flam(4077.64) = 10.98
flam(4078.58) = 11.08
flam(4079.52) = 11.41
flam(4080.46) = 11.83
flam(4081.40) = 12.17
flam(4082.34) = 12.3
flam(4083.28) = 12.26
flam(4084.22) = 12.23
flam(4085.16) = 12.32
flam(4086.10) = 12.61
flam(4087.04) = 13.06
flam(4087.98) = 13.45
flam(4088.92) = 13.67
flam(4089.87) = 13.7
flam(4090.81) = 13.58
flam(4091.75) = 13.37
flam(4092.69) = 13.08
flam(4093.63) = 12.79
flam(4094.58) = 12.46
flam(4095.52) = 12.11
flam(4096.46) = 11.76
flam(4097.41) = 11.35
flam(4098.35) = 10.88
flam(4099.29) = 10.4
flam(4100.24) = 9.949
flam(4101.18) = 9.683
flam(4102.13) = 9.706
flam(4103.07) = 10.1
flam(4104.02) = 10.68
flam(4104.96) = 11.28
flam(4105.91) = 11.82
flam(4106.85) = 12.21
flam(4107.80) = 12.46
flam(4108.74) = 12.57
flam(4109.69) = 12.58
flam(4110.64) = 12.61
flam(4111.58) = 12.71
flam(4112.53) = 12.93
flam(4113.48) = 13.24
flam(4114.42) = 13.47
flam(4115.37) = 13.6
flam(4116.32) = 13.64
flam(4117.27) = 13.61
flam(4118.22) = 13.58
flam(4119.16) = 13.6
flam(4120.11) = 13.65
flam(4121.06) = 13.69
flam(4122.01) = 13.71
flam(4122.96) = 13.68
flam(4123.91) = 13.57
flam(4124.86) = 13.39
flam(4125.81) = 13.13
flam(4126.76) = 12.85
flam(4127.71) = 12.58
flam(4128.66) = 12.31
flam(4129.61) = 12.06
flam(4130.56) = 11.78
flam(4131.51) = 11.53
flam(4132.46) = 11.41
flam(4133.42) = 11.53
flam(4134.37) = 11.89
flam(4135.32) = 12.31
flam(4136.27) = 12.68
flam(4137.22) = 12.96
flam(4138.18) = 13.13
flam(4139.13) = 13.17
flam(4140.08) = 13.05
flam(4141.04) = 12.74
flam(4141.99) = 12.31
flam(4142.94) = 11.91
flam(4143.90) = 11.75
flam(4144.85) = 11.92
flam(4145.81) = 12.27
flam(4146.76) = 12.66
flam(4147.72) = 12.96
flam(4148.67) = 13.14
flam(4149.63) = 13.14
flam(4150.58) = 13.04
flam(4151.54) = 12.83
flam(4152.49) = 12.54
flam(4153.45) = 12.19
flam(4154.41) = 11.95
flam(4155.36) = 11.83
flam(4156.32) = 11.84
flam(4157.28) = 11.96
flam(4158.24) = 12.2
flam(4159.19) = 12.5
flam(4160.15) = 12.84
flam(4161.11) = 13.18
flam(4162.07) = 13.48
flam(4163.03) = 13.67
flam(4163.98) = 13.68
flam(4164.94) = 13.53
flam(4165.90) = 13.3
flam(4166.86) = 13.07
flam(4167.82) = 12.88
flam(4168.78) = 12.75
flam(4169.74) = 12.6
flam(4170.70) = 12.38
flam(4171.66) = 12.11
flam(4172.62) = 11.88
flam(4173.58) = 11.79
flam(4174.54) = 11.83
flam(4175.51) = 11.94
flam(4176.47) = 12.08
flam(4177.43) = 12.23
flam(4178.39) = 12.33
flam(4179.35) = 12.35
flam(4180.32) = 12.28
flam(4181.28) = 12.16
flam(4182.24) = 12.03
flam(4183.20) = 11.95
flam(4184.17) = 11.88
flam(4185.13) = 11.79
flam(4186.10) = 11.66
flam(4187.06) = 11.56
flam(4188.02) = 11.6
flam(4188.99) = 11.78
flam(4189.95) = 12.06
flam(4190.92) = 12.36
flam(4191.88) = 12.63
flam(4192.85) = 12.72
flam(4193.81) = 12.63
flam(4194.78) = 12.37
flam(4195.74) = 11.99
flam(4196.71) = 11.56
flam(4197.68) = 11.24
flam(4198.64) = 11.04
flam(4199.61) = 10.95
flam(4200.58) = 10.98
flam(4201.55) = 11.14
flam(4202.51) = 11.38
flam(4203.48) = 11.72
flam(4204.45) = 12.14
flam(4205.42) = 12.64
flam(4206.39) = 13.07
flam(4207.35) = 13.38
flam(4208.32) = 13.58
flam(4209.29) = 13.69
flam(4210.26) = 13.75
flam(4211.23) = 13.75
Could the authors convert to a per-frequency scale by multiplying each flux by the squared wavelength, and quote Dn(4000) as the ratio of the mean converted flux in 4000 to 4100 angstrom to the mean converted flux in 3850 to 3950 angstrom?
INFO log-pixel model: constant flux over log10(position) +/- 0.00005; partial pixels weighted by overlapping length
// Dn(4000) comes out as 1.85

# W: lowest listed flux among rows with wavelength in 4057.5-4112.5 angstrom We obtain 9.683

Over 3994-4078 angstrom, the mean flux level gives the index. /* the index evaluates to 11.6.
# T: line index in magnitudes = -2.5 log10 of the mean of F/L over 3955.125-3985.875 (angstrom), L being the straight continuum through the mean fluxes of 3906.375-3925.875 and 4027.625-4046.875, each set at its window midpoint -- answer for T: 0.37 mag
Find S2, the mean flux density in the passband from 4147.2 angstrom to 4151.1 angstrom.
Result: 13.1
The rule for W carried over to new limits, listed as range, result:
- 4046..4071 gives 9.872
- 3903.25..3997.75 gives 2.024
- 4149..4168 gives 11.83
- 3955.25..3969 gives 2.789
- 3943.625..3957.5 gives 6.419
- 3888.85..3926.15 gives 6.585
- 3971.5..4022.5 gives 4.45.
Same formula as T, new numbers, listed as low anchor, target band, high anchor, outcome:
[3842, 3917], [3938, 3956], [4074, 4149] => 0.19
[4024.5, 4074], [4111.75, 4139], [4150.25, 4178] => -0.06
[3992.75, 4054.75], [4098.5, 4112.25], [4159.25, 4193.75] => 0.07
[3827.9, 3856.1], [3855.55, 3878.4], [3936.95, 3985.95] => -0.05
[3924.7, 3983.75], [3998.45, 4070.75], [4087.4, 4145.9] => -0.25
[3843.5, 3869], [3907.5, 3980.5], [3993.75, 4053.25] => 0.36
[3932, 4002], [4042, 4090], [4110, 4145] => -0.07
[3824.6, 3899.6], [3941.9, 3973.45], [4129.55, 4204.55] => 0.24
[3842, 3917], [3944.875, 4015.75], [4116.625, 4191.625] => 0.02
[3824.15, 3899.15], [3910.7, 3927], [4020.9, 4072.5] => -0.05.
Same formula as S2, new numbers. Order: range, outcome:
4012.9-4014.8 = 12.1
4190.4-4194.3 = 12.6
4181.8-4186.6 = 11.9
